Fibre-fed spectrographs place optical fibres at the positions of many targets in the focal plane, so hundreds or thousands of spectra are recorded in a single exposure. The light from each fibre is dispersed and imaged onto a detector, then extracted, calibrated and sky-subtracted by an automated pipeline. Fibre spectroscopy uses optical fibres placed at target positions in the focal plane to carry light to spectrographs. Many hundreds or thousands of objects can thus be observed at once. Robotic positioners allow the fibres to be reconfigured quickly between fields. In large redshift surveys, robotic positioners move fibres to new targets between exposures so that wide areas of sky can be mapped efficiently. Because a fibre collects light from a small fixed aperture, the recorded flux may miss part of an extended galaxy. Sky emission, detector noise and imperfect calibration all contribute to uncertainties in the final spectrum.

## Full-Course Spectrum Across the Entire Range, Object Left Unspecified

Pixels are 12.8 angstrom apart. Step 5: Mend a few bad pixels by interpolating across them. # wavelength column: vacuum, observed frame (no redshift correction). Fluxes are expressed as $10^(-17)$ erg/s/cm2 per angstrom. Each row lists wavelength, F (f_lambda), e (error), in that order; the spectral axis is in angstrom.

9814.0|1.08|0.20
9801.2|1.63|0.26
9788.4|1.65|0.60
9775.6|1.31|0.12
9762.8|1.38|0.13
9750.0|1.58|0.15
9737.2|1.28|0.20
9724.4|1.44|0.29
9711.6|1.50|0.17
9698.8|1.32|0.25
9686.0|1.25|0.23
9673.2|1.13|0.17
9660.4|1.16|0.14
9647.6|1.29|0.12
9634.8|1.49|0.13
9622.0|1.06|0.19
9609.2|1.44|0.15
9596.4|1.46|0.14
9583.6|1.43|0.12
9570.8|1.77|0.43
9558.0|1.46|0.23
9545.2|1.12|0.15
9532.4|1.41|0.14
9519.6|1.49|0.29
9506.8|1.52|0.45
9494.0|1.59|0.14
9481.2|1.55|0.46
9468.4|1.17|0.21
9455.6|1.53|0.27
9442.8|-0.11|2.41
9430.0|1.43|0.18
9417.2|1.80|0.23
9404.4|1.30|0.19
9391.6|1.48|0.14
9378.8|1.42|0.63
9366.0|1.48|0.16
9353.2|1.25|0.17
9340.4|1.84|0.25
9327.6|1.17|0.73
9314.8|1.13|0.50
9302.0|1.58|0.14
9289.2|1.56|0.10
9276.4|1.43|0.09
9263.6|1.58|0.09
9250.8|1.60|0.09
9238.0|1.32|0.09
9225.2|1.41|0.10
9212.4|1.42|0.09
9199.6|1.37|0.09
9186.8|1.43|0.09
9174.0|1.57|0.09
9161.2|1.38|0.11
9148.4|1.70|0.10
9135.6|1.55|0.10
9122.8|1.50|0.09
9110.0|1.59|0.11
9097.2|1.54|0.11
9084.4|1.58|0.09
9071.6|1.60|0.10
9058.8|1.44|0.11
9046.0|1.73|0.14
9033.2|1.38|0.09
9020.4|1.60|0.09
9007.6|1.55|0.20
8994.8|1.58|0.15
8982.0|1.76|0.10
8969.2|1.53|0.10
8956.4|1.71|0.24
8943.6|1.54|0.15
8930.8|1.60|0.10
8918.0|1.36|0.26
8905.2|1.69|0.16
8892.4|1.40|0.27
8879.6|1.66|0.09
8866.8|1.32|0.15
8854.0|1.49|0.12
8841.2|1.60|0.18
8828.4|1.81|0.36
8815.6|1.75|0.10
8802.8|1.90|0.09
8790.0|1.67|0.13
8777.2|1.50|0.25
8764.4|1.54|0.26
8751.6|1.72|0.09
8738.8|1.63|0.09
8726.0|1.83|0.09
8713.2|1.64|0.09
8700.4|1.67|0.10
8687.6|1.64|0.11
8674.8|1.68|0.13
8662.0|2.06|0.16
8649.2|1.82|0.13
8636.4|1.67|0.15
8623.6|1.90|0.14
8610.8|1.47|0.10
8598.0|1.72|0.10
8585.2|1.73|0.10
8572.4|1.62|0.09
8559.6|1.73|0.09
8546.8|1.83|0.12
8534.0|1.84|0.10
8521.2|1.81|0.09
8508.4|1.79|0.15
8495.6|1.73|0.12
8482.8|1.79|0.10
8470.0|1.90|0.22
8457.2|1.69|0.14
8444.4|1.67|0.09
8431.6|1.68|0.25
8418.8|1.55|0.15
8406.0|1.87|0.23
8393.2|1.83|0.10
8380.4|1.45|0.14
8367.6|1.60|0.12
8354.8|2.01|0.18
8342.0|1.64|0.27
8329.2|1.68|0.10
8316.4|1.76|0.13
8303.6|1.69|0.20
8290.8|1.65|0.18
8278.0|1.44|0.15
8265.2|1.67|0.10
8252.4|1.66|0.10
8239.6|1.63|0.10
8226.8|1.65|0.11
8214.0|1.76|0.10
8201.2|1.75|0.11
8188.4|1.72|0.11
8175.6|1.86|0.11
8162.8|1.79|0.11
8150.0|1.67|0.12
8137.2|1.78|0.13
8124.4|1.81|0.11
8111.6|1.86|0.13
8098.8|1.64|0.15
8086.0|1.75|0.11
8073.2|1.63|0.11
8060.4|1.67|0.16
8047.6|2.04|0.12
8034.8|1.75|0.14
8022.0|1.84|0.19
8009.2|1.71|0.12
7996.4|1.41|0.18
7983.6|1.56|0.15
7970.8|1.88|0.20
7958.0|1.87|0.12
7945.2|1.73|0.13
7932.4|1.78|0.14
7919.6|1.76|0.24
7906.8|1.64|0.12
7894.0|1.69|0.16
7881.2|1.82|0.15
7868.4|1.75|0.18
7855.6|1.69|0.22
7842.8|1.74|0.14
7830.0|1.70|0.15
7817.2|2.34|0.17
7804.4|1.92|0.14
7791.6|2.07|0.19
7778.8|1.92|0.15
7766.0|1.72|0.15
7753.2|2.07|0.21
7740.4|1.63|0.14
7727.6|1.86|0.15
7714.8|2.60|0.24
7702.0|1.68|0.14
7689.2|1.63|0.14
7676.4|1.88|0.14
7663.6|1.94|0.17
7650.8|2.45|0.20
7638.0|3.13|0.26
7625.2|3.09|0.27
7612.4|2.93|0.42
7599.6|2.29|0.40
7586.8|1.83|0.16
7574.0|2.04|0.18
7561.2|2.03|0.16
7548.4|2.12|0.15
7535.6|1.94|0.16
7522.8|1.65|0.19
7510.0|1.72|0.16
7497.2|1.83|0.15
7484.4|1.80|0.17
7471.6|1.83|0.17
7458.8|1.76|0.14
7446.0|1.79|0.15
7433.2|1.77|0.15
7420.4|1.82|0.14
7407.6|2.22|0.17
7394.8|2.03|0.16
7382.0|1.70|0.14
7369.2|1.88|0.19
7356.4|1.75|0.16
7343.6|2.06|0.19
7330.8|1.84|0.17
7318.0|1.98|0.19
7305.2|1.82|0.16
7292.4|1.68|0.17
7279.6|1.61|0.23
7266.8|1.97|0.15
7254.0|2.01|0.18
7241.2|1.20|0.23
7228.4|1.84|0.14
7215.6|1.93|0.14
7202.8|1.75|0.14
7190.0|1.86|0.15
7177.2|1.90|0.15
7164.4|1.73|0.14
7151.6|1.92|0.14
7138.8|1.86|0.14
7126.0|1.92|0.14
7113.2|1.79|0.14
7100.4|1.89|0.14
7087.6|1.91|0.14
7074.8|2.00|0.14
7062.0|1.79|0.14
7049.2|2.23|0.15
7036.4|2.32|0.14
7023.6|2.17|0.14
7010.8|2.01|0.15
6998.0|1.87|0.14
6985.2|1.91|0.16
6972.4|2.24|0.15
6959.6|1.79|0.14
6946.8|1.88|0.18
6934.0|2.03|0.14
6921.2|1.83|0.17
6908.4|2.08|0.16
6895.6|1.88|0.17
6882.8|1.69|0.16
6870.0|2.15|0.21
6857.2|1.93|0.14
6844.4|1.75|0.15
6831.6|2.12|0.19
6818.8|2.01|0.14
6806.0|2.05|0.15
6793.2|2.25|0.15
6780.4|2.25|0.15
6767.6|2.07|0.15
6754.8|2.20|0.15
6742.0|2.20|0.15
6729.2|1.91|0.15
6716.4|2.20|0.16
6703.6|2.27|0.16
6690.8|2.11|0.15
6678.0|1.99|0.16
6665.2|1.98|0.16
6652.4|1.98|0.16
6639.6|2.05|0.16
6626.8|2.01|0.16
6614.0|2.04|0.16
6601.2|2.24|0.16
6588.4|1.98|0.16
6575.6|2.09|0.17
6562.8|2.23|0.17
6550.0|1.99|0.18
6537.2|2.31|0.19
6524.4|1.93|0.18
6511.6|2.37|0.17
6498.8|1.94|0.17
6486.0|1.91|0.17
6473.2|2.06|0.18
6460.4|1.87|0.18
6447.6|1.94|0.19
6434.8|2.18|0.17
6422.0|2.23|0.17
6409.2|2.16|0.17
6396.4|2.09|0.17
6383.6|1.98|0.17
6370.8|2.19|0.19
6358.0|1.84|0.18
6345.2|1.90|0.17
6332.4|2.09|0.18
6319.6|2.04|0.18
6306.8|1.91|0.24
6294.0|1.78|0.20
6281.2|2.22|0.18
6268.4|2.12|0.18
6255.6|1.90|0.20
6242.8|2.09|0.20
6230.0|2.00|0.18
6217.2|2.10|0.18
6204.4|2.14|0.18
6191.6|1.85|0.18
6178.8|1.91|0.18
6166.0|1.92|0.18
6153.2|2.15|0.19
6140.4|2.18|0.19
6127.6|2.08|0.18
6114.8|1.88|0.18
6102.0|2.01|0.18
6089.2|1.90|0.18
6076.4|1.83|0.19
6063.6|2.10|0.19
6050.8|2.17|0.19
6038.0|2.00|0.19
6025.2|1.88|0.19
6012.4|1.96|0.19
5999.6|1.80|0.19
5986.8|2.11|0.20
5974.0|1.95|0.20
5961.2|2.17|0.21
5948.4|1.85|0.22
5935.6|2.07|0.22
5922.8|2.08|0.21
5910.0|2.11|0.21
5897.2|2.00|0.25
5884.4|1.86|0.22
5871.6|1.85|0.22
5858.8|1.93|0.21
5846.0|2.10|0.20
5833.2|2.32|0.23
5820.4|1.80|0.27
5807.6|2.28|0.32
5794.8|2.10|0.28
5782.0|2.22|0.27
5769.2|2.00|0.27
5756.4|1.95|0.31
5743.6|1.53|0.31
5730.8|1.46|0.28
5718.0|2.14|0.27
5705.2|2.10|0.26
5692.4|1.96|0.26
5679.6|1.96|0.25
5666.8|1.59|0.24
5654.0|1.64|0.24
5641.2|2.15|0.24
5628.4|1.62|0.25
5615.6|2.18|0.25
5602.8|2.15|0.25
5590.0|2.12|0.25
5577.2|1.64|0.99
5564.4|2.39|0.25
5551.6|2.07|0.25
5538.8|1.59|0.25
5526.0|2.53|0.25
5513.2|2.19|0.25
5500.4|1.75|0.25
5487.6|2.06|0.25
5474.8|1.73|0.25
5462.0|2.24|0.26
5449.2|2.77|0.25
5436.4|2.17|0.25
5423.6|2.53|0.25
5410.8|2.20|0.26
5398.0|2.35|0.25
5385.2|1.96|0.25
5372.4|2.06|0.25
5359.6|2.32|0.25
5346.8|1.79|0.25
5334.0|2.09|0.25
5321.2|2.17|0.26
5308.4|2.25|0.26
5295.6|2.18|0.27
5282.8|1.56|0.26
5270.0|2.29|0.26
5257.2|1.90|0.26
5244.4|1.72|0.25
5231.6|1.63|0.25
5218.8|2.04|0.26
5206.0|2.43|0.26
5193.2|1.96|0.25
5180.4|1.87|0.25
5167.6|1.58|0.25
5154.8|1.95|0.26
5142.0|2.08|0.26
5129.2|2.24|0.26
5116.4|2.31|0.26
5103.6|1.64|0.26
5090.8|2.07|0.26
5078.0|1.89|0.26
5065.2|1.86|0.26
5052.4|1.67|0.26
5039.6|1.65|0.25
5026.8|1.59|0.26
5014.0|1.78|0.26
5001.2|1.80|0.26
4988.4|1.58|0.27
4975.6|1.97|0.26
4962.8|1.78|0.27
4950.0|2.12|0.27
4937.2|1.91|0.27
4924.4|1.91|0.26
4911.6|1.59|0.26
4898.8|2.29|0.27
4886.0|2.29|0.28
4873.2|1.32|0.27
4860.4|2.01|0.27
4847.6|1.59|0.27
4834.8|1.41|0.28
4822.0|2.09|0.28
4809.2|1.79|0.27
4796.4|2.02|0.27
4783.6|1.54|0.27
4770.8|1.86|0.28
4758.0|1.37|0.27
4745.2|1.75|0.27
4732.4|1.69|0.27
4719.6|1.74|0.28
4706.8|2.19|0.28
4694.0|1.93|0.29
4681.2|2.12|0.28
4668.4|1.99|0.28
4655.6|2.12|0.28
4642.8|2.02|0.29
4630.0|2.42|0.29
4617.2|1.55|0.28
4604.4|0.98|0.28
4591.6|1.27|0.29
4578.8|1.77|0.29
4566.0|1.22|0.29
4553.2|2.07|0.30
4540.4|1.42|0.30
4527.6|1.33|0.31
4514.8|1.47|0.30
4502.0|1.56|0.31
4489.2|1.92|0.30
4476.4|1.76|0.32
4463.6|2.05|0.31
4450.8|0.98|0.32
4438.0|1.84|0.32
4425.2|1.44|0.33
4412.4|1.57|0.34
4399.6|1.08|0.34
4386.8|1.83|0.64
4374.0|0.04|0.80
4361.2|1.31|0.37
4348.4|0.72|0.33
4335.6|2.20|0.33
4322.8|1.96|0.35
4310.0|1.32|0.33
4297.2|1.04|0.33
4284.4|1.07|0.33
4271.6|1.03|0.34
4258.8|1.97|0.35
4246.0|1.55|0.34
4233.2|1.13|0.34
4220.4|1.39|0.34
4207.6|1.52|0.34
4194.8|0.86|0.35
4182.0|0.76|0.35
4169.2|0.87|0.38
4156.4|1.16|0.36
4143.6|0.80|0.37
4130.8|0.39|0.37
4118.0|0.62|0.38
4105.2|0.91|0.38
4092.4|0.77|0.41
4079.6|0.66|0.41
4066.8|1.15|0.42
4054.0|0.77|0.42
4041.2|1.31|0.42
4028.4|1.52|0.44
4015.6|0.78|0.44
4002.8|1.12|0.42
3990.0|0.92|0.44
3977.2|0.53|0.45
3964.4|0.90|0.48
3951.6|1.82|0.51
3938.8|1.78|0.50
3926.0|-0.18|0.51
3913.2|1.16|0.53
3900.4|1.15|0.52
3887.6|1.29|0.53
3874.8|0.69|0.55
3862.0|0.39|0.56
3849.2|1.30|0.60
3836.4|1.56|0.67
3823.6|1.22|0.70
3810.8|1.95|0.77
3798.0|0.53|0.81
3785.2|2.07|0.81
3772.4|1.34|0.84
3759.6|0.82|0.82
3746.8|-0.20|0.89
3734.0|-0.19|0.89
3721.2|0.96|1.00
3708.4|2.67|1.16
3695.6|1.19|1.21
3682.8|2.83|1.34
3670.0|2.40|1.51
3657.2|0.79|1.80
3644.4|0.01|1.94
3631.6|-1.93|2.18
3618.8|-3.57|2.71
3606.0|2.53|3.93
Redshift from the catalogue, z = 0.16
